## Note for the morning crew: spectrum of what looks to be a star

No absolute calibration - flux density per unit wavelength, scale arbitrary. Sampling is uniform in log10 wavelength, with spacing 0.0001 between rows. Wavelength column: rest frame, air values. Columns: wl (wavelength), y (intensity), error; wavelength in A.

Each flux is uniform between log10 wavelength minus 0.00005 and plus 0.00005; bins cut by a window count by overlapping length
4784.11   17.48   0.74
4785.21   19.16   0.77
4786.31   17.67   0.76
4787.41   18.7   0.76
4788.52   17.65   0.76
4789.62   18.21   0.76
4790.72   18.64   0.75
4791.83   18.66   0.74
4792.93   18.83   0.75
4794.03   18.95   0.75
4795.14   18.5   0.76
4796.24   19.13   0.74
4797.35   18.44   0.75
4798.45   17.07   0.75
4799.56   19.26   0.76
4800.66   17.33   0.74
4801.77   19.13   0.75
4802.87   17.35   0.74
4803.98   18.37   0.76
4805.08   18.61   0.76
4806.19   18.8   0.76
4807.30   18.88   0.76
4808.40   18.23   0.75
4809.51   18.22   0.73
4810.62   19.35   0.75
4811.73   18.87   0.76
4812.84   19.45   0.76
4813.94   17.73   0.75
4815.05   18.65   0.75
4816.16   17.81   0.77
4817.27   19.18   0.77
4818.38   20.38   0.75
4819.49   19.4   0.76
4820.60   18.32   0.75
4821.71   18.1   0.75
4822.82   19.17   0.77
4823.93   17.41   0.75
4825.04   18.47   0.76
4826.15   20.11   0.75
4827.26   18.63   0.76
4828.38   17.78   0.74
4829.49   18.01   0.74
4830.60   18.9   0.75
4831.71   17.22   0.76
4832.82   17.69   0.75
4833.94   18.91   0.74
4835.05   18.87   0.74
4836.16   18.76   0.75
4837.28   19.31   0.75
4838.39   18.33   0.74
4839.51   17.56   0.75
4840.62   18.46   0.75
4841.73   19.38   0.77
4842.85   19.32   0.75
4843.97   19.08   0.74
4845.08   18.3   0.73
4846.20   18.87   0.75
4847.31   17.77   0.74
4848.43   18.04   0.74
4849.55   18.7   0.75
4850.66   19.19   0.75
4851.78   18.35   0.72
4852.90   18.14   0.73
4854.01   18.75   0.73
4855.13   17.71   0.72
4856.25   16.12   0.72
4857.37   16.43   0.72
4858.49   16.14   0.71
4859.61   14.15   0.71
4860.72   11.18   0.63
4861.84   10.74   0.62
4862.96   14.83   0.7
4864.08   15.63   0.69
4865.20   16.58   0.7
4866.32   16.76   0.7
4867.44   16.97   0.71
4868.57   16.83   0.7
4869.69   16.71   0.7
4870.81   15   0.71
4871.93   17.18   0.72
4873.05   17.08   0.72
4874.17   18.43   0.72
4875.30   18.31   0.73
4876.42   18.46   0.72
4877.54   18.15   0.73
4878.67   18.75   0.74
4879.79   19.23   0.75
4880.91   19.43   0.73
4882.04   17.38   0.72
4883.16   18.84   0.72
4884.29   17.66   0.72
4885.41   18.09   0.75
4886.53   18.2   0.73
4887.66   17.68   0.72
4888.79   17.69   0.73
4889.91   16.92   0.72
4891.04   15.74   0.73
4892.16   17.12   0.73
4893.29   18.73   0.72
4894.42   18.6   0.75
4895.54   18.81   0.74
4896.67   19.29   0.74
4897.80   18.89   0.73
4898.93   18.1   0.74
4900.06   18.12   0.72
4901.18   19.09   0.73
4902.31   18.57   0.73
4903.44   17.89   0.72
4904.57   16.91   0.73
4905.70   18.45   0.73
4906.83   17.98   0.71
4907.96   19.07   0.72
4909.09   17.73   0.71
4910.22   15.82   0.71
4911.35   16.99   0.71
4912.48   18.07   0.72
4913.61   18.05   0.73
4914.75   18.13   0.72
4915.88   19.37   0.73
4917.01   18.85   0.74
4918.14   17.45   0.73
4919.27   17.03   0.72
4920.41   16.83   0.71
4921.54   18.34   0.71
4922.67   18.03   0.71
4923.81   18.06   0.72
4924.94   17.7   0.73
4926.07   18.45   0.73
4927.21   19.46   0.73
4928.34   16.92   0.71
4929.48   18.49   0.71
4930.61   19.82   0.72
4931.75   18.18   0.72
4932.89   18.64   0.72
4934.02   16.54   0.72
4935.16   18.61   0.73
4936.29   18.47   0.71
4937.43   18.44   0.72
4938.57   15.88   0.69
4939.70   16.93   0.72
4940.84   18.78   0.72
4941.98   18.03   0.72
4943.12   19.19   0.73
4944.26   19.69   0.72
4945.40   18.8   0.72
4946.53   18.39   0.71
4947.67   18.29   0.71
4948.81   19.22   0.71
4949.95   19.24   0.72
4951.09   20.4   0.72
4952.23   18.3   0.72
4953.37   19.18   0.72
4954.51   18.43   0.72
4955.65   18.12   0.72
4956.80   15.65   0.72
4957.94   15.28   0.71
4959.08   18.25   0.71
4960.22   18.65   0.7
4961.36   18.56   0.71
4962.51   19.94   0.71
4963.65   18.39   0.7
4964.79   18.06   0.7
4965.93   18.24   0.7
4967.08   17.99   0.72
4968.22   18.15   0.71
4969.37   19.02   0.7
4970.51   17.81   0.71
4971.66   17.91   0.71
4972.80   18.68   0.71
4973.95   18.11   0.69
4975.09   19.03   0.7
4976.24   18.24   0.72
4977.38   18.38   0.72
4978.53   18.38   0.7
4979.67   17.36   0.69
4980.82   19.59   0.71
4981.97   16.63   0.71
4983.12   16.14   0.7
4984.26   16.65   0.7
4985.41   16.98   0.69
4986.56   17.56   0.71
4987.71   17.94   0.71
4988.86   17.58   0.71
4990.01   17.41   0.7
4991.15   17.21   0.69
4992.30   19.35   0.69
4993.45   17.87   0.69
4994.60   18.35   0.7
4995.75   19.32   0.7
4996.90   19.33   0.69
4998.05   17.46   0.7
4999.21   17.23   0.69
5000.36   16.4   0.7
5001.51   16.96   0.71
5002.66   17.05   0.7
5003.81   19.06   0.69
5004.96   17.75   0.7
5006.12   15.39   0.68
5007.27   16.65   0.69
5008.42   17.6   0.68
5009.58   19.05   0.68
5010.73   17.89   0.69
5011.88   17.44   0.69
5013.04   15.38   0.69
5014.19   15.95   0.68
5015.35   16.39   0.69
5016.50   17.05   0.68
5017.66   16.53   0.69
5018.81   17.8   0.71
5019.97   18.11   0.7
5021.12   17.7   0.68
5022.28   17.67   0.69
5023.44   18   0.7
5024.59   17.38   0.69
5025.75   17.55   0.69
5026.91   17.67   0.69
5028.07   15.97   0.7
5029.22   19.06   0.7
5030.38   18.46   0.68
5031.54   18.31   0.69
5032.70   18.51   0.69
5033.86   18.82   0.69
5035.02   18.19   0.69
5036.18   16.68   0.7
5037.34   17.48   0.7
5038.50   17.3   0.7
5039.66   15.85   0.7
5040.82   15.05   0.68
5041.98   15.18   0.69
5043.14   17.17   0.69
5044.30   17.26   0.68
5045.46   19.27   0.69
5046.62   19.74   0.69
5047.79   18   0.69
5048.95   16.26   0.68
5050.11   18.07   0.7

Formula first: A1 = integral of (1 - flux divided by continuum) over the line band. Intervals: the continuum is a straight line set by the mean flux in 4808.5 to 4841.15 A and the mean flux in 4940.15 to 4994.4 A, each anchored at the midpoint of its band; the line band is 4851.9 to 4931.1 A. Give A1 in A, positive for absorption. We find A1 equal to 3.7 A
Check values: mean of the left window 18.6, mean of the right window 18.2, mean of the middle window 17.5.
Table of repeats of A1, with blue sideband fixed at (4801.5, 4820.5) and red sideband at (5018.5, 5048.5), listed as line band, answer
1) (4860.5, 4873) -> 2.0 A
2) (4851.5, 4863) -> 1.8 A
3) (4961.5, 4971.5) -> -0.3 A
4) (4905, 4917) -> 0.1 A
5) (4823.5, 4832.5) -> 0.2 A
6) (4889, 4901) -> 0.2 A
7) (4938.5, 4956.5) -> -0.5 A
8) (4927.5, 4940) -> 0.1 A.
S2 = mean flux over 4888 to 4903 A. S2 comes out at 18.1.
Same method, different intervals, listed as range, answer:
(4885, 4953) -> 18.2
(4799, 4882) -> 17.9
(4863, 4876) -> 16.8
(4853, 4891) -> 16.9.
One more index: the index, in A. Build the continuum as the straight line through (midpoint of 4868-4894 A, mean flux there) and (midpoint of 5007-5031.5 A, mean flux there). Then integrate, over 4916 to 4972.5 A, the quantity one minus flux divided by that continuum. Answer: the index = -2.1 A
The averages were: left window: 17.7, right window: 17.4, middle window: 18.2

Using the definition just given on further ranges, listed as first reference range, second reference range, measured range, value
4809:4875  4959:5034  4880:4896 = -0.16 A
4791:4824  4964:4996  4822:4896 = 3.05 A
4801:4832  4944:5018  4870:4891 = 0.54 A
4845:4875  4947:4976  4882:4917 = -1.41 A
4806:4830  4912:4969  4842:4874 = 2.92 A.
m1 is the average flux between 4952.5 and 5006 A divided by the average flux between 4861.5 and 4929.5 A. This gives 1.01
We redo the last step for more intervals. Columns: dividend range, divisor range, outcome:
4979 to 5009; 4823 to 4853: 0.95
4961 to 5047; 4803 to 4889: 0.99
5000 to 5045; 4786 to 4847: 0.93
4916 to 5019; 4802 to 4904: 1.00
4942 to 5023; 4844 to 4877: 1.06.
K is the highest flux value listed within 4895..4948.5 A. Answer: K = 19.82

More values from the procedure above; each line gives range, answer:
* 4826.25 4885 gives 19.43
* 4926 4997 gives 20.4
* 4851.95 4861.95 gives 18.75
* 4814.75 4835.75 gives 20.38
